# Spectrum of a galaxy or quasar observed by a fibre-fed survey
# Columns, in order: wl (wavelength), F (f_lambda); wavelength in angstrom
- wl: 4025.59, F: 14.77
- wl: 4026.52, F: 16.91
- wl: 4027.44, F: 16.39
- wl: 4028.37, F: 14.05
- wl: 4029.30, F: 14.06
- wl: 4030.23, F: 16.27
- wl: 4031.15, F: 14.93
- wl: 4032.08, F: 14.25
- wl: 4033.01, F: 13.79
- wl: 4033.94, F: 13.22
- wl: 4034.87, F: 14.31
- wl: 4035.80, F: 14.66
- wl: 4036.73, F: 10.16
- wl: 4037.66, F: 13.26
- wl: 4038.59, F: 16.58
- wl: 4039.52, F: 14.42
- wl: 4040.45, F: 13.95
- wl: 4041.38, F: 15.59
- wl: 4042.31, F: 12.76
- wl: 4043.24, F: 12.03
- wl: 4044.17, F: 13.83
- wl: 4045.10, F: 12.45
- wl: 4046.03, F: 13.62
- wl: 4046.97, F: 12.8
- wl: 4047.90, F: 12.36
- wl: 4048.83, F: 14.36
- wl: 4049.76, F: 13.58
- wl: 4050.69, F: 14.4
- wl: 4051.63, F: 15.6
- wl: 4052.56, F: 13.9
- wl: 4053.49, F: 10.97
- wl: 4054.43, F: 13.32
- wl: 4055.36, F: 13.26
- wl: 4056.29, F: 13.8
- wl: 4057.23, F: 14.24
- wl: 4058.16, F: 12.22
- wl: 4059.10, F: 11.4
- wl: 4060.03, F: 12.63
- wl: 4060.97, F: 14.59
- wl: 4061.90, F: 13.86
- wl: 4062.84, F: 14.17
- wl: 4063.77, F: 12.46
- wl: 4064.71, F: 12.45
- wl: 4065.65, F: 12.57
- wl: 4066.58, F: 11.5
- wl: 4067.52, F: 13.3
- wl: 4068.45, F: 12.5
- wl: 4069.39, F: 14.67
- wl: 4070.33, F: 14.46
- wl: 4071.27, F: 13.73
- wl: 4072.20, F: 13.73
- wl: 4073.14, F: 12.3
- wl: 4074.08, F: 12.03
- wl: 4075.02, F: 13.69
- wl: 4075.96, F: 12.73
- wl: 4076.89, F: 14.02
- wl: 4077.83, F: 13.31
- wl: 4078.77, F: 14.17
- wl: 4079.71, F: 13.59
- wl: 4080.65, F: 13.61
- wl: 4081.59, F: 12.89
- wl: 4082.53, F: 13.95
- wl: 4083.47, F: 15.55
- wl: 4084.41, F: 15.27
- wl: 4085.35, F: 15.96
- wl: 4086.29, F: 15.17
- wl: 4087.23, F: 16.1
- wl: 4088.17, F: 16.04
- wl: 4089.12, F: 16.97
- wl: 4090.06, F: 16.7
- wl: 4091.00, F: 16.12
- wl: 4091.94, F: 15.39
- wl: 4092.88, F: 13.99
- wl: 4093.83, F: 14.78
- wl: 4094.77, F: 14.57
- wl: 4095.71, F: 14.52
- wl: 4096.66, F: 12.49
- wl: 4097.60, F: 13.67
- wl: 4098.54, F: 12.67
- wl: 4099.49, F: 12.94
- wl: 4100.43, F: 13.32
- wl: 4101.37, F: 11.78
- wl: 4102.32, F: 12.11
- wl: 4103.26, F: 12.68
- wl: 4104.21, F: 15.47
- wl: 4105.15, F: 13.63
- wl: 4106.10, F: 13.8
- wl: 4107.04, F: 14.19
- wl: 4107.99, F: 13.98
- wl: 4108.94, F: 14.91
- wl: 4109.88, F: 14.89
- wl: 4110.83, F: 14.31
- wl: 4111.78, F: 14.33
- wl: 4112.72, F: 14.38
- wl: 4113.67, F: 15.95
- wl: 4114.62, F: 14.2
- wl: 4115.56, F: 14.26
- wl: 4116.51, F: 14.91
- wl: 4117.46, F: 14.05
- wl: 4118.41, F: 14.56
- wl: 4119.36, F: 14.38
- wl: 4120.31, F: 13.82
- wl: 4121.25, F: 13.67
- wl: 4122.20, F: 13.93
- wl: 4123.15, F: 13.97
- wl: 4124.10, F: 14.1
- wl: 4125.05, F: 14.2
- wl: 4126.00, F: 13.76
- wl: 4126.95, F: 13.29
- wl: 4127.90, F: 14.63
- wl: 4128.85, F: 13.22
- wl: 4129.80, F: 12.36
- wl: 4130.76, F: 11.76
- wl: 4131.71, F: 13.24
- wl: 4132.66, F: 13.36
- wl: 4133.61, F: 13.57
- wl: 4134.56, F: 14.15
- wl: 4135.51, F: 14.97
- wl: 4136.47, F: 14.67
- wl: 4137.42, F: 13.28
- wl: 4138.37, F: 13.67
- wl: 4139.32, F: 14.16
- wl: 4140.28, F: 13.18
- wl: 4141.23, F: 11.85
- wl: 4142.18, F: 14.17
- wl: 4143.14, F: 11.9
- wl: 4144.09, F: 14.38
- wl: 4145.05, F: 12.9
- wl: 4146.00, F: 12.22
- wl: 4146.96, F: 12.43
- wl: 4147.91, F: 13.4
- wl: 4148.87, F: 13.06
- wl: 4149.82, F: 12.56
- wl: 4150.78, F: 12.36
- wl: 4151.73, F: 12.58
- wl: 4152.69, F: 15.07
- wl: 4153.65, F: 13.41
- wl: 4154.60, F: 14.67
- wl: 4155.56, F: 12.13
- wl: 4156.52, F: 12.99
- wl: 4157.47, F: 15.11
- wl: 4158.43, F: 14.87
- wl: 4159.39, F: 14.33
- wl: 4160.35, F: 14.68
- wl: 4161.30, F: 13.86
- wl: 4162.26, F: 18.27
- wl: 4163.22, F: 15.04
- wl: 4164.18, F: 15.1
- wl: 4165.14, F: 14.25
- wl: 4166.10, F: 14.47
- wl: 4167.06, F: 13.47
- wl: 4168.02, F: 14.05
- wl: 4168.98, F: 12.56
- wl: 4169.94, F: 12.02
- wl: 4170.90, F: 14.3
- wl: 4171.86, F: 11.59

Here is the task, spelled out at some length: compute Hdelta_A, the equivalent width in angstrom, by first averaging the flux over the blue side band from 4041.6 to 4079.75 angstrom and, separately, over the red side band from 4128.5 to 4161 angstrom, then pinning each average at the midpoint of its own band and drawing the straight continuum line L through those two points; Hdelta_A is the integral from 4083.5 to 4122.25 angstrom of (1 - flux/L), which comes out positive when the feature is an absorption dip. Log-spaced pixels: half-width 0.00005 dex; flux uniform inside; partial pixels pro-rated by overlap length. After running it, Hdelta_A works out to -3.13 angstrom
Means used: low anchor 13.3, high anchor 13.4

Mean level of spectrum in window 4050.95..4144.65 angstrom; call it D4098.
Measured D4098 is 13.8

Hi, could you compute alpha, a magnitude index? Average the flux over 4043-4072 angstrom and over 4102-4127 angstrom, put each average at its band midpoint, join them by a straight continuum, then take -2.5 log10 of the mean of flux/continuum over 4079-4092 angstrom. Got -0.11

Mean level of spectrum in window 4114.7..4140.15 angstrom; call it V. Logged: 13.8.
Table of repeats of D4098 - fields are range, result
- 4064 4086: 13.6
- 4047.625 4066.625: 13.3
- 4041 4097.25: 13.8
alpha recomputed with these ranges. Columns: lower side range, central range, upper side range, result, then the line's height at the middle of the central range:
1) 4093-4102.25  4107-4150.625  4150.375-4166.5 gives 0.01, 13.9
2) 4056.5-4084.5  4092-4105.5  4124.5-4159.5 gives -0.01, 13.4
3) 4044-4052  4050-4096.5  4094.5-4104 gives -0.04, 13.4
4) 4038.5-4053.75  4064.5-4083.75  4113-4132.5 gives 0.03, 13.8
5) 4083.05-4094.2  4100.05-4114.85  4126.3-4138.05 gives 0.06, 14.8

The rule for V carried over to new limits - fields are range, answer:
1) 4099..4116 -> 14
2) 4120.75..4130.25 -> 13.7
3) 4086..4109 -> 14.3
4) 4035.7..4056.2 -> 13.5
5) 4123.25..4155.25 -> 13.4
